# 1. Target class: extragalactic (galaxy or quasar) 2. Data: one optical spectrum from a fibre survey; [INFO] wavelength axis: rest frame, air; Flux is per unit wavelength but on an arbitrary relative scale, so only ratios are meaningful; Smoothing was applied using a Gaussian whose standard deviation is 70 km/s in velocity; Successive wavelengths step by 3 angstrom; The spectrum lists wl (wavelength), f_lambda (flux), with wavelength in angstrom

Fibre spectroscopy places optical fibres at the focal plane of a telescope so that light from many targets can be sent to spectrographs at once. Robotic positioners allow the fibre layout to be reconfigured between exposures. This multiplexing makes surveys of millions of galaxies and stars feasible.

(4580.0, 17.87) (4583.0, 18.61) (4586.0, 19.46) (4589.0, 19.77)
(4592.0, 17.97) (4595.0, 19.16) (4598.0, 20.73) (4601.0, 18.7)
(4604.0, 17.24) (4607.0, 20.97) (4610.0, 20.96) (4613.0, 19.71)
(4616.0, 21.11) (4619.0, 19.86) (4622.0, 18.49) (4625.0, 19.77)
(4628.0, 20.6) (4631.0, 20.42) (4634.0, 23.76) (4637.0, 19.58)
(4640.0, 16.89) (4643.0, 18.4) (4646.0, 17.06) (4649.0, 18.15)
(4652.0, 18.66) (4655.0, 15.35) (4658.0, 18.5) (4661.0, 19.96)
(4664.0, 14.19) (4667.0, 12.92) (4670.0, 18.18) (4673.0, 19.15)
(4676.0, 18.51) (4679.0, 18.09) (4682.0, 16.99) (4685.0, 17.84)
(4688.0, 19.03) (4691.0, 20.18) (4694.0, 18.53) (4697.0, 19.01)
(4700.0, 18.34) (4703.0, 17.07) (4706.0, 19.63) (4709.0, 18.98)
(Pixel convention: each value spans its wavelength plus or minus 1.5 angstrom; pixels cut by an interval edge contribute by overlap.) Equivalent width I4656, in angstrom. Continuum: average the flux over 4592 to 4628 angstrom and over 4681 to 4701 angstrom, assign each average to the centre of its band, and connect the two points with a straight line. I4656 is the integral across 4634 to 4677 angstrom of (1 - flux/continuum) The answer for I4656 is 3.0 angstrom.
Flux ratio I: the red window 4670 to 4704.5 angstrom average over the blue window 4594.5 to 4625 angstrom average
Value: 0.93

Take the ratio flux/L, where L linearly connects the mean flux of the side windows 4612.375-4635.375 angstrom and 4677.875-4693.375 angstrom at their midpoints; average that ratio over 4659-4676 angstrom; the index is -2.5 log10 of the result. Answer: 0.12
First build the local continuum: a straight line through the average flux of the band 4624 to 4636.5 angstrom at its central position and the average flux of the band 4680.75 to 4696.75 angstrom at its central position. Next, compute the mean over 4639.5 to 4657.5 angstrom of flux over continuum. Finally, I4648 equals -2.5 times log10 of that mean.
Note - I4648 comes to 0.16 mag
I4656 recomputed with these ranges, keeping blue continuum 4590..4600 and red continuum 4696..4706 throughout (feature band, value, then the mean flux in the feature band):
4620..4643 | -1.1 angstrom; 19.8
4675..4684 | 0.3 angstrom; 17.8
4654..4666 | 1.2 angstrom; 16.9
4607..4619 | -0.9 angstrom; 20.5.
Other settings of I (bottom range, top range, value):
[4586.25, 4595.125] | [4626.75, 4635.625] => 1.14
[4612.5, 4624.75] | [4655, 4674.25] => 0.86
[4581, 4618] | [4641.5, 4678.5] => 0.89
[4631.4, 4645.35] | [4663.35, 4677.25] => 0.85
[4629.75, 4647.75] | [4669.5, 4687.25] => 0.94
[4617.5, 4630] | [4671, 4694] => 0.94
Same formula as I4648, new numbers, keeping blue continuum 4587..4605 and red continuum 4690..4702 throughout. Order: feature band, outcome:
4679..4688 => 0.07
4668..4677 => 0.04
